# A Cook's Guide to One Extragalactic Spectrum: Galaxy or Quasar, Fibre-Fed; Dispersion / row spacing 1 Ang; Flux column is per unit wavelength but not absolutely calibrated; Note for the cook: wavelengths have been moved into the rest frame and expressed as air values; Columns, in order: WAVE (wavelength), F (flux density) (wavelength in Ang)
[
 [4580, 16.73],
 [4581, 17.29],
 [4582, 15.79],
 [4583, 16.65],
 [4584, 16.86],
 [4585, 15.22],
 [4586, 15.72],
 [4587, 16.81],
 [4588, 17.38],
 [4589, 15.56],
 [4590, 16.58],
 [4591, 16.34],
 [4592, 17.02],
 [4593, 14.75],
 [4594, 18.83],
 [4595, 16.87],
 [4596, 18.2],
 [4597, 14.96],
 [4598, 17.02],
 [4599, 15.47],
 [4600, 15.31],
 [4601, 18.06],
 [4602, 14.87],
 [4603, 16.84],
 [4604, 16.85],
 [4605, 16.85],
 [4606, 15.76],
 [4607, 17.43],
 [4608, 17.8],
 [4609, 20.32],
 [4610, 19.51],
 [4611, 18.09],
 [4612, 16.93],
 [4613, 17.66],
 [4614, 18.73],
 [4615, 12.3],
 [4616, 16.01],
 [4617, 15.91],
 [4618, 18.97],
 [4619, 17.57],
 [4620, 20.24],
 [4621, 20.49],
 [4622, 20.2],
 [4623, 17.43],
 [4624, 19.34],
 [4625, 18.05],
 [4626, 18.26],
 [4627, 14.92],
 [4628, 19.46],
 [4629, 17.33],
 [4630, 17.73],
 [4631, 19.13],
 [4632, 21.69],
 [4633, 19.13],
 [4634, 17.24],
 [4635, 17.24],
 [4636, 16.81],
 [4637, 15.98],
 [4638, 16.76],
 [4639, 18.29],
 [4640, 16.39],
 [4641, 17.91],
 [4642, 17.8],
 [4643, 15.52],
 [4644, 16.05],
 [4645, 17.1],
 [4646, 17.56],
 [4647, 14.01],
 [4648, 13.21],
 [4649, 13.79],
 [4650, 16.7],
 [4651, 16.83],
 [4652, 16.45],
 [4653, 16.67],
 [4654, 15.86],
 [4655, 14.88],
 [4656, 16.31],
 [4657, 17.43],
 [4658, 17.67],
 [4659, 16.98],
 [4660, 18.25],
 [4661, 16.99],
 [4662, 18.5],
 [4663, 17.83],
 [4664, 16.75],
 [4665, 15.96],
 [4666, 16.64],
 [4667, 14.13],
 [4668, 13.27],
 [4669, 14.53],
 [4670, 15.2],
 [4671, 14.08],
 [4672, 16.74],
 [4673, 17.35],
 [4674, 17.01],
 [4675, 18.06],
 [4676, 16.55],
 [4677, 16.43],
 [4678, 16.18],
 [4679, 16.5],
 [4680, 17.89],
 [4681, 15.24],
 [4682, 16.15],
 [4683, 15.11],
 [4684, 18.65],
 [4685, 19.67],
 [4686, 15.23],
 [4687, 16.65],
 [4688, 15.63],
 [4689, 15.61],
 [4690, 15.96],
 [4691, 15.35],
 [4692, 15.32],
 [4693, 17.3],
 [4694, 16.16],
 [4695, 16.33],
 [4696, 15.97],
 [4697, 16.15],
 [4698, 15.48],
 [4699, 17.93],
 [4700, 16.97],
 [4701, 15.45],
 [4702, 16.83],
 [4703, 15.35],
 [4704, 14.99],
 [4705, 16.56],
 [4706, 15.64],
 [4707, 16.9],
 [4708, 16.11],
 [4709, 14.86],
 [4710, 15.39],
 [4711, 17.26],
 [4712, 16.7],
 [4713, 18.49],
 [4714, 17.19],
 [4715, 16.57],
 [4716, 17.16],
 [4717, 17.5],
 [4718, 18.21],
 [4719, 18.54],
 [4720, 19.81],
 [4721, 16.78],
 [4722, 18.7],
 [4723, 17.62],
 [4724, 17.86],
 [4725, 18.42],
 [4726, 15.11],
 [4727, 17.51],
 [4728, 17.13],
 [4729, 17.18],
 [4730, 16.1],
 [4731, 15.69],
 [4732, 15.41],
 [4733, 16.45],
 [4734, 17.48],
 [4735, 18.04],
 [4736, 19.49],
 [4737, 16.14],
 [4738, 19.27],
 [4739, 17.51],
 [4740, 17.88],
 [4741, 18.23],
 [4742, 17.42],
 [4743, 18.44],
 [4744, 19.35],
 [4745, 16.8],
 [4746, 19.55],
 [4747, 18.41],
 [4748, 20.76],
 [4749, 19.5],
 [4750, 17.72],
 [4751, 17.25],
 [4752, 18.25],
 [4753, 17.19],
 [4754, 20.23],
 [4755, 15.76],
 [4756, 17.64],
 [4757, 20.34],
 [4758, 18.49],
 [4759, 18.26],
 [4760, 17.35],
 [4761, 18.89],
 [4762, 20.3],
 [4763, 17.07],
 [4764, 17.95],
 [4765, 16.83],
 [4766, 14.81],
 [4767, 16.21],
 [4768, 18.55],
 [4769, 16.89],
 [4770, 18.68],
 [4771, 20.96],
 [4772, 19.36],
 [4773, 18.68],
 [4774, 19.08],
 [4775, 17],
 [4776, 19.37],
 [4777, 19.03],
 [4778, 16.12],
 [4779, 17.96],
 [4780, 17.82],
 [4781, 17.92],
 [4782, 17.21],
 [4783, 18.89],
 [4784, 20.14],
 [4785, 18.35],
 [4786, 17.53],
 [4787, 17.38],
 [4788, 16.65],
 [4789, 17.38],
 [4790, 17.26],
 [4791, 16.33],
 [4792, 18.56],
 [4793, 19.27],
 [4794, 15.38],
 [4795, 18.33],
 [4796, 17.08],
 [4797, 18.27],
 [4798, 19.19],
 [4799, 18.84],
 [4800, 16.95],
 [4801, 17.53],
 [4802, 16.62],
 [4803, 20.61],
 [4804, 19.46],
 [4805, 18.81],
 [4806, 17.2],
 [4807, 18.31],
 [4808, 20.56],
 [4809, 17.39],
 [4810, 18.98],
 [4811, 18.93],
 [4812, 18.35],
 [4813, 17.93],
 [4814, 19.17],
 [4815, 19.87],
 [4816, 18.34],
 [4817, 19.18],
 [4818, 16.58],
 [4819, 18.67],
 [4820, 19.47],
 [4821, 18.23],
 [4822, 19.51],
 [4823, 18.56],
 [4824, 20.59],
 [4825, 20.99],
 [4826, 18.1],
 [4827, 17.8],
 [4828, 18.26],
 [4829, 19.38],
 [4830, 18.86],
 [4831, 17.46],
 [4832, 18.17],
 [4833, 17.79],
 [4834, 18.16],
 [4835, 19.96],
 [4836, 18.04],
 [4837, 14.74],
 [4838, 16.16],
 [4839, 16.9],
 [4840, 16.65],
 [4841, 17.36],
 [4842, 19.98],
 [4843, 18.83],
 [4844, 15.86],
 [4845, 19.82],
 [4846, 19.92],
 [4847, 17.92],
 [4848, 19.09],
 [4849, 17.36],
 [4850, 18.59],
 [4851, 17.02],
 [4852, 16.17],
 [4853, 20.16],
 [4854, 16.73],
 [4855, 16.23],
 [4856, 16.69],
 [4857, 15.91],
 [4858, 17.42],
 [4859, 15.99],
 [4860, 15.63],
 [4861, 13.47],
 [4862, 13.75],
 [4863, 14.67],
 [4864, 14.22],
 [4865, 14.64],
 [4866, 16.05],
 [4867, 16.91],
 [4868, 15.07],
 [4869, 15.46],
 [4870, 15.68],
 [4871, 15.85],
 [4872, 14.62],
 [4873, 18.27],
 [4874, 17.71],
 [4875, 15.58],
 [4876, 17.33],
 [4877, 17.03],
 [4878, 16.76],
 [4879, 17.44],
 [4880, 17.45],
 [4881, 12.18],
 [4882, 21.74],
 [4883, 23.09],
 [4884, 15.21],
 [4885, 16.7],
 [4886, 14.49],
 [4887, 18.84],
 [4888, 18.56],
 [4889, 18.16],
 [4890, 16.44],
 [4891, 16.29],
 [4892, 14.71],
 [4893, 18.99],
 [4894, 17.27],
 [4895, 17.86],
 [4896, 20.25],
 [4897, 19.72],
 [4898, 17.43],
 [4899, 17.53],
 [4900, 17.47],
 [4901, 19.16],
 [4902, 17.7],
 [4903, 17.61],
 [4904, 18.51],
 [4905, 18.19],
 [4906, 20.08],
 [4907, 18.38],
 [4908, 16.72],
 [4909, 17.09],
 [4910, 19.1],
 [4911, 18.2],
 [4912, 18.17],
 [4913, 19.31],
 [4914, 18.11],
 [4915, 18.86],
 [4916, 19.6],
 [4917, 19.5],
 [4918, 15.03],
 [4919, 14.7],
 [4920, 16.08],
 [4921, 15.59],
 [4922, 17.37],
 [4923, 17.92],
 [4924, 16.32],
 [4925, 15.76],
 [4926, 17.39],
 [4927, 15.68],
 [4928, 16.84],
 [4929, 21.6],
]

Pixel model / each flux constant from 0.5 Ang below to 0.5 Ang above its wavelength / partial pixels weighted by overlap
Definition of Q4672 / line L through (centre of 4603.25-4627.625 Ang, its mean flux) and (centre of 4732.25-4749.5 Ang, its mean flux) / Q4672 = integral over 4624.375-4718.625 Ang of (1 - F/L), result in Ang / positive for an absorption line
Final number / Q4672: 7.0 Ang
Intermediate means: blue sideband 17.7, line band 16.6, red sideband 18.2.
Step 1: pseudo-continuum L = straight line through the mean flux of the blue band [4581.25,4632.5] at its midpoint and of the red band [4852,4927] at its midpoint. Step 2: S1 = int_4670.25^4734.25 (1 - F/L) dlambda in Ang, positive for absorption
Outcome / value 2.1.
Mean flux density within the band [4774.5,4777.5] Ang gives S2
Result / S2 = 18.5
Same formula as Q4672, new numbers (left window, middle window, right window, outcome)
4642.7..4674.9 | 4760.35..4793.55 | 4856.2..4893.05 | -3.5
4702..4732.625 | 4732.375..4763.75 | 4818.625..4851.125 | -1.7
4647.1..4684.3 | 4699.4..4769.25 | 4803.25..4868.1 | -2.5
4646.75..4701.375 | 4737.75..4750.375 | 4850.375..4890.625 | -1.7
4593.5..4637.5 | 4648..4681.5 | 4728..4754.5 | 2.7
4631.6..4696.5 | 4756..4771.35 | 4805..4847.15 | -0.3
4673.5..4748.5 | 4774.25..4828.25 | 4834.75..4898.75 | -4.1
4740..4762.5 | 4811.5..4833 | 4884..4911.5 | -0.7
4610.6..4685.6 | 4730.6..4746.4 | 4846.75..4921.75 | -0.6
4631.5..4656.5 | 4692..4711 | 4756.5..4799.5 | 1.2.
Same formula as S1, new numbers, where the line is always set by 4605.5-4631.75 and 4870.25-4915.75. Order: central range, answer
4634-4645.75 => 0.7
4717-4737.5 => 0.5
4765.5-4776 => -0.2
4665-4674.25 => 1.3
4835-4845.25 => 0.1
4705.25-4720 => 0.7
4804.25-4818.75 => -0.6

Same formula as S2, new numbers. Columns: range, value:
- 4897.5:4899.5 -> 17.5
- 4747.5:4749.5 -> 20.1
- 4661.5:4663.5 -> 18.2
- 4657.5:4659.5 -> 17.3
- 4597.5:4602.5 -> 16.1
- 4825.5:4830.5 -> 18.5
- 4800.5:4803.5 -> 18.3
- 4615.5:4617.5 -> 16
